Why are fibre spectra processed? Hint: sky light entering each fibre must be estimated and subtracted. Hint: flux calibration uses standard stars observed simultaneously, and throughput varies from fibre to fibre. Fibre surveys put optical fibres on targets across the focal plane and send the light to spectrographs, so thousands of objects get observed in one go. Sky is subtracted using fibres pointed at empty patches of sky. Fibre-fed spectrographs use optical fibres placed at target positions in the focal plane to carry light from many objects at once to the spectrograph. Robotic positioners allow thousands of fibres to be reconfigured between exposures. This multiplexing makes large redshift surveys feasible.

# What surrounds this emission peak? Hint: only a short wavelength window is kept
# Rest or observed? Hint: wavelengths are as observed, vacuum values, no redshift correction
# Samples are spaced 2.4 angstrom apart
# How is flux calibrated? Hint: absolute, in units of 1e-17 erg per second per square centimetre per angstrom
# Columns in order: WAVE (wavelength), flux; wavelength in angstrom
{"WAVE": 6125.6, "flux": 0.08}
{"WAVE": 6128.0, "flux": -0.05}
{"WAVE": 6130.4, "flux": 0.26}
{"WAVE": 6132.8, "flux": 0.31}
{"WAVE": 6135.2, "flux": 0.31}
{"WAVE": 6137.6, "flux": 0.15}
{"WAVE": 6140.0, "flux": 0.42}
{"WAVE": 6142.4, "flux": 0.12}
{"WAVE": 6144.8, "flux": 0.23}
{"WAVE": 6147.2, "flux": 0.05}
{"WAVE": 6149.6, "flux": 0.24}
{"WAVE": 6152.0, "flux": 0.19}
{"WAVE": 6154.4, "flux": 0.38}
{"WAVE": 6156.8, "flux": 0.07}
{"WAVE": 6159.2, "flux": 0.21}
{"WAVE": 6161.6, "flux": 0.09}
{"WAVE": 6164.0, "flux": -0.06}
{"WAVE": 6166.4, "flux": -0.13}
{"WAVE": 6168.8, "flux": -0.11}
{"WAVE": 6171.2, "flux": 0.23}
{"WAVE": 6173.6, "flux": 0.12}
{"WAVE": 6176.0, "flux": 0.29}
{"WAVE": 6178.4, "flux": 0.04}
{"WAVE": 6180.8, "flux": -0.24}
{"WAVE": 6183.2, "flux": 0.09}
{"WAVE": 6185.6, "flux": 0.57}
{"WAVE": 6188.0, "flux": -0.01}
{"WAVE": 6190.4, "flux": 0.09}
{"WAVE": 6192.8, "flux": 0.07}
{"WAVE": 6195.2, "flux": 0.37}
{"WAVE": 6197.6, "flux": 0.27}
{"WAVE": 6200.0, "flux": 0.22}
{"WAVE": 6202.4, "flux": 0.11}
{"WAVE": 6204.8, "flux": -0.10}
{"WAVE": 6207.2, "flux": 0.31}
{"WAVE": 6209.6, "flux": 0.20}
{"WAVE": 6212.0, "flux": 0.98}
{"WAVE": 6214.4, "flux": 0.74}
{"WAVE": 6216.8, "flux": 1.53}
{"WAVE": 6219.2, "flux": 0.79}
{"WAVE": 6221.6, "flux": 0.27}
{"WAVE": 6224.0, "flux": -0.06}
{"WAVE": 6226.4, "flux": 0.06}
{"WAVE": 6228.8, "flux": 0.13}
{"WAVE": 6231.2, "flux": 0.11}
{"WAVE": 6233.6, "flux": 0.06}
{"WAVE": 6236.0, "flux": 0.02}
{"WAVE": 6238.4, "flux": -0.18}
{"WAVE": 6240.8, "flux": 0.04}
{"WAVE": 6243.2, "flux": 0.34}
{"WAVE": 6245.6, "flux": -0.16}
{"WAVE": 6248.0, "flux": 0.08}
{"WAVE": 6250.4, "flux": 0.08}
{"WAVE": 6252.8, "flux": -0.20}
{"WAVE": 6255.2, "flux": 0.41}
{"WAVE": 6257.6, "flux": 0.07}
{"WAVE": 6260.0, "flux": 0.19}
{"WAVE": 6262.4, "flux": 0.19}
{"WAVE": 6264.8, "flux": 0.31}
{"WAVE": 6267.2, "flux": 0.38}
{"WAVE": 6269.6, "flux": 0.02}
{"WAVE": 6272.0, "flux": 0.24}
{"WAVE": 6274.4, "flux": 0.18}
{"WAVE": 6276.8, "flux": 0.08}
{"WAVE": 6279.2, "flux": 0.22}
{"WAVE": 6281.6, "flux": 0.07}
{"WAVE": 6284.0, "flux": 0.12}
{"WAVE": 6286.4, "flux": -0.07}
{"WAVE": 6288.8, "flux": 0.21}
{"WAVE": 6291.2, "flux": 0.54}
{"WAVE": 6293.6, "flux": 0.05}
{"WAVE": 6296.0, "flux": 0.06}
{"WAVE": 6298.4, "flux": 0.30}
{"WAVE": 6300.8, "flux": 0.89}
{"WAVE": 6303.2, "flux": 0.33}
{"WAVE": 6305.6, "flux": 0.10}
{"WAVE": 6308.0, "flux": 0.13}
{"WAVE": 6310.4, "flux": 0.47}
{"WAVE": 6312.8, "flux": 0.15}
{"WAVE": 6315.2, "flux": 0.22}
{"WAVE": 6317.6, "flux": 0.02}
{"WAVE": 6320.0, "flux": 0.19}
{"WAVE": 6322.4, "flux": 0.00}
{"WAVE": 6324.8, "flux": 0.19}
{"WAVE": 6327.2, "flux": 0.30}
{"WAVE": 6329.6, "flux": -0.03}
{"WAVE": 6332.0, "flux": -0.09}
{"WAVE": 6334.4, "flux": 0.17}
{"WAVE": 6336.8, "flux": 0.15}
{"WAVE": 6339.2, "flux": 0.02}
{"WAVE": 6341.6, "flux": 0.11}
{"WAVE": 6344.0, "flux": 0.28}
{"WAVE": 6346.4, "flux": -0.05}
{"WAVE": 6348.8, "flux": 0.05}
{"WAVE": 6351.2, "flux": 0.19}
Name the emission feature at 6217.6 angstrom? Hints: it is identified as [O II] 3727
